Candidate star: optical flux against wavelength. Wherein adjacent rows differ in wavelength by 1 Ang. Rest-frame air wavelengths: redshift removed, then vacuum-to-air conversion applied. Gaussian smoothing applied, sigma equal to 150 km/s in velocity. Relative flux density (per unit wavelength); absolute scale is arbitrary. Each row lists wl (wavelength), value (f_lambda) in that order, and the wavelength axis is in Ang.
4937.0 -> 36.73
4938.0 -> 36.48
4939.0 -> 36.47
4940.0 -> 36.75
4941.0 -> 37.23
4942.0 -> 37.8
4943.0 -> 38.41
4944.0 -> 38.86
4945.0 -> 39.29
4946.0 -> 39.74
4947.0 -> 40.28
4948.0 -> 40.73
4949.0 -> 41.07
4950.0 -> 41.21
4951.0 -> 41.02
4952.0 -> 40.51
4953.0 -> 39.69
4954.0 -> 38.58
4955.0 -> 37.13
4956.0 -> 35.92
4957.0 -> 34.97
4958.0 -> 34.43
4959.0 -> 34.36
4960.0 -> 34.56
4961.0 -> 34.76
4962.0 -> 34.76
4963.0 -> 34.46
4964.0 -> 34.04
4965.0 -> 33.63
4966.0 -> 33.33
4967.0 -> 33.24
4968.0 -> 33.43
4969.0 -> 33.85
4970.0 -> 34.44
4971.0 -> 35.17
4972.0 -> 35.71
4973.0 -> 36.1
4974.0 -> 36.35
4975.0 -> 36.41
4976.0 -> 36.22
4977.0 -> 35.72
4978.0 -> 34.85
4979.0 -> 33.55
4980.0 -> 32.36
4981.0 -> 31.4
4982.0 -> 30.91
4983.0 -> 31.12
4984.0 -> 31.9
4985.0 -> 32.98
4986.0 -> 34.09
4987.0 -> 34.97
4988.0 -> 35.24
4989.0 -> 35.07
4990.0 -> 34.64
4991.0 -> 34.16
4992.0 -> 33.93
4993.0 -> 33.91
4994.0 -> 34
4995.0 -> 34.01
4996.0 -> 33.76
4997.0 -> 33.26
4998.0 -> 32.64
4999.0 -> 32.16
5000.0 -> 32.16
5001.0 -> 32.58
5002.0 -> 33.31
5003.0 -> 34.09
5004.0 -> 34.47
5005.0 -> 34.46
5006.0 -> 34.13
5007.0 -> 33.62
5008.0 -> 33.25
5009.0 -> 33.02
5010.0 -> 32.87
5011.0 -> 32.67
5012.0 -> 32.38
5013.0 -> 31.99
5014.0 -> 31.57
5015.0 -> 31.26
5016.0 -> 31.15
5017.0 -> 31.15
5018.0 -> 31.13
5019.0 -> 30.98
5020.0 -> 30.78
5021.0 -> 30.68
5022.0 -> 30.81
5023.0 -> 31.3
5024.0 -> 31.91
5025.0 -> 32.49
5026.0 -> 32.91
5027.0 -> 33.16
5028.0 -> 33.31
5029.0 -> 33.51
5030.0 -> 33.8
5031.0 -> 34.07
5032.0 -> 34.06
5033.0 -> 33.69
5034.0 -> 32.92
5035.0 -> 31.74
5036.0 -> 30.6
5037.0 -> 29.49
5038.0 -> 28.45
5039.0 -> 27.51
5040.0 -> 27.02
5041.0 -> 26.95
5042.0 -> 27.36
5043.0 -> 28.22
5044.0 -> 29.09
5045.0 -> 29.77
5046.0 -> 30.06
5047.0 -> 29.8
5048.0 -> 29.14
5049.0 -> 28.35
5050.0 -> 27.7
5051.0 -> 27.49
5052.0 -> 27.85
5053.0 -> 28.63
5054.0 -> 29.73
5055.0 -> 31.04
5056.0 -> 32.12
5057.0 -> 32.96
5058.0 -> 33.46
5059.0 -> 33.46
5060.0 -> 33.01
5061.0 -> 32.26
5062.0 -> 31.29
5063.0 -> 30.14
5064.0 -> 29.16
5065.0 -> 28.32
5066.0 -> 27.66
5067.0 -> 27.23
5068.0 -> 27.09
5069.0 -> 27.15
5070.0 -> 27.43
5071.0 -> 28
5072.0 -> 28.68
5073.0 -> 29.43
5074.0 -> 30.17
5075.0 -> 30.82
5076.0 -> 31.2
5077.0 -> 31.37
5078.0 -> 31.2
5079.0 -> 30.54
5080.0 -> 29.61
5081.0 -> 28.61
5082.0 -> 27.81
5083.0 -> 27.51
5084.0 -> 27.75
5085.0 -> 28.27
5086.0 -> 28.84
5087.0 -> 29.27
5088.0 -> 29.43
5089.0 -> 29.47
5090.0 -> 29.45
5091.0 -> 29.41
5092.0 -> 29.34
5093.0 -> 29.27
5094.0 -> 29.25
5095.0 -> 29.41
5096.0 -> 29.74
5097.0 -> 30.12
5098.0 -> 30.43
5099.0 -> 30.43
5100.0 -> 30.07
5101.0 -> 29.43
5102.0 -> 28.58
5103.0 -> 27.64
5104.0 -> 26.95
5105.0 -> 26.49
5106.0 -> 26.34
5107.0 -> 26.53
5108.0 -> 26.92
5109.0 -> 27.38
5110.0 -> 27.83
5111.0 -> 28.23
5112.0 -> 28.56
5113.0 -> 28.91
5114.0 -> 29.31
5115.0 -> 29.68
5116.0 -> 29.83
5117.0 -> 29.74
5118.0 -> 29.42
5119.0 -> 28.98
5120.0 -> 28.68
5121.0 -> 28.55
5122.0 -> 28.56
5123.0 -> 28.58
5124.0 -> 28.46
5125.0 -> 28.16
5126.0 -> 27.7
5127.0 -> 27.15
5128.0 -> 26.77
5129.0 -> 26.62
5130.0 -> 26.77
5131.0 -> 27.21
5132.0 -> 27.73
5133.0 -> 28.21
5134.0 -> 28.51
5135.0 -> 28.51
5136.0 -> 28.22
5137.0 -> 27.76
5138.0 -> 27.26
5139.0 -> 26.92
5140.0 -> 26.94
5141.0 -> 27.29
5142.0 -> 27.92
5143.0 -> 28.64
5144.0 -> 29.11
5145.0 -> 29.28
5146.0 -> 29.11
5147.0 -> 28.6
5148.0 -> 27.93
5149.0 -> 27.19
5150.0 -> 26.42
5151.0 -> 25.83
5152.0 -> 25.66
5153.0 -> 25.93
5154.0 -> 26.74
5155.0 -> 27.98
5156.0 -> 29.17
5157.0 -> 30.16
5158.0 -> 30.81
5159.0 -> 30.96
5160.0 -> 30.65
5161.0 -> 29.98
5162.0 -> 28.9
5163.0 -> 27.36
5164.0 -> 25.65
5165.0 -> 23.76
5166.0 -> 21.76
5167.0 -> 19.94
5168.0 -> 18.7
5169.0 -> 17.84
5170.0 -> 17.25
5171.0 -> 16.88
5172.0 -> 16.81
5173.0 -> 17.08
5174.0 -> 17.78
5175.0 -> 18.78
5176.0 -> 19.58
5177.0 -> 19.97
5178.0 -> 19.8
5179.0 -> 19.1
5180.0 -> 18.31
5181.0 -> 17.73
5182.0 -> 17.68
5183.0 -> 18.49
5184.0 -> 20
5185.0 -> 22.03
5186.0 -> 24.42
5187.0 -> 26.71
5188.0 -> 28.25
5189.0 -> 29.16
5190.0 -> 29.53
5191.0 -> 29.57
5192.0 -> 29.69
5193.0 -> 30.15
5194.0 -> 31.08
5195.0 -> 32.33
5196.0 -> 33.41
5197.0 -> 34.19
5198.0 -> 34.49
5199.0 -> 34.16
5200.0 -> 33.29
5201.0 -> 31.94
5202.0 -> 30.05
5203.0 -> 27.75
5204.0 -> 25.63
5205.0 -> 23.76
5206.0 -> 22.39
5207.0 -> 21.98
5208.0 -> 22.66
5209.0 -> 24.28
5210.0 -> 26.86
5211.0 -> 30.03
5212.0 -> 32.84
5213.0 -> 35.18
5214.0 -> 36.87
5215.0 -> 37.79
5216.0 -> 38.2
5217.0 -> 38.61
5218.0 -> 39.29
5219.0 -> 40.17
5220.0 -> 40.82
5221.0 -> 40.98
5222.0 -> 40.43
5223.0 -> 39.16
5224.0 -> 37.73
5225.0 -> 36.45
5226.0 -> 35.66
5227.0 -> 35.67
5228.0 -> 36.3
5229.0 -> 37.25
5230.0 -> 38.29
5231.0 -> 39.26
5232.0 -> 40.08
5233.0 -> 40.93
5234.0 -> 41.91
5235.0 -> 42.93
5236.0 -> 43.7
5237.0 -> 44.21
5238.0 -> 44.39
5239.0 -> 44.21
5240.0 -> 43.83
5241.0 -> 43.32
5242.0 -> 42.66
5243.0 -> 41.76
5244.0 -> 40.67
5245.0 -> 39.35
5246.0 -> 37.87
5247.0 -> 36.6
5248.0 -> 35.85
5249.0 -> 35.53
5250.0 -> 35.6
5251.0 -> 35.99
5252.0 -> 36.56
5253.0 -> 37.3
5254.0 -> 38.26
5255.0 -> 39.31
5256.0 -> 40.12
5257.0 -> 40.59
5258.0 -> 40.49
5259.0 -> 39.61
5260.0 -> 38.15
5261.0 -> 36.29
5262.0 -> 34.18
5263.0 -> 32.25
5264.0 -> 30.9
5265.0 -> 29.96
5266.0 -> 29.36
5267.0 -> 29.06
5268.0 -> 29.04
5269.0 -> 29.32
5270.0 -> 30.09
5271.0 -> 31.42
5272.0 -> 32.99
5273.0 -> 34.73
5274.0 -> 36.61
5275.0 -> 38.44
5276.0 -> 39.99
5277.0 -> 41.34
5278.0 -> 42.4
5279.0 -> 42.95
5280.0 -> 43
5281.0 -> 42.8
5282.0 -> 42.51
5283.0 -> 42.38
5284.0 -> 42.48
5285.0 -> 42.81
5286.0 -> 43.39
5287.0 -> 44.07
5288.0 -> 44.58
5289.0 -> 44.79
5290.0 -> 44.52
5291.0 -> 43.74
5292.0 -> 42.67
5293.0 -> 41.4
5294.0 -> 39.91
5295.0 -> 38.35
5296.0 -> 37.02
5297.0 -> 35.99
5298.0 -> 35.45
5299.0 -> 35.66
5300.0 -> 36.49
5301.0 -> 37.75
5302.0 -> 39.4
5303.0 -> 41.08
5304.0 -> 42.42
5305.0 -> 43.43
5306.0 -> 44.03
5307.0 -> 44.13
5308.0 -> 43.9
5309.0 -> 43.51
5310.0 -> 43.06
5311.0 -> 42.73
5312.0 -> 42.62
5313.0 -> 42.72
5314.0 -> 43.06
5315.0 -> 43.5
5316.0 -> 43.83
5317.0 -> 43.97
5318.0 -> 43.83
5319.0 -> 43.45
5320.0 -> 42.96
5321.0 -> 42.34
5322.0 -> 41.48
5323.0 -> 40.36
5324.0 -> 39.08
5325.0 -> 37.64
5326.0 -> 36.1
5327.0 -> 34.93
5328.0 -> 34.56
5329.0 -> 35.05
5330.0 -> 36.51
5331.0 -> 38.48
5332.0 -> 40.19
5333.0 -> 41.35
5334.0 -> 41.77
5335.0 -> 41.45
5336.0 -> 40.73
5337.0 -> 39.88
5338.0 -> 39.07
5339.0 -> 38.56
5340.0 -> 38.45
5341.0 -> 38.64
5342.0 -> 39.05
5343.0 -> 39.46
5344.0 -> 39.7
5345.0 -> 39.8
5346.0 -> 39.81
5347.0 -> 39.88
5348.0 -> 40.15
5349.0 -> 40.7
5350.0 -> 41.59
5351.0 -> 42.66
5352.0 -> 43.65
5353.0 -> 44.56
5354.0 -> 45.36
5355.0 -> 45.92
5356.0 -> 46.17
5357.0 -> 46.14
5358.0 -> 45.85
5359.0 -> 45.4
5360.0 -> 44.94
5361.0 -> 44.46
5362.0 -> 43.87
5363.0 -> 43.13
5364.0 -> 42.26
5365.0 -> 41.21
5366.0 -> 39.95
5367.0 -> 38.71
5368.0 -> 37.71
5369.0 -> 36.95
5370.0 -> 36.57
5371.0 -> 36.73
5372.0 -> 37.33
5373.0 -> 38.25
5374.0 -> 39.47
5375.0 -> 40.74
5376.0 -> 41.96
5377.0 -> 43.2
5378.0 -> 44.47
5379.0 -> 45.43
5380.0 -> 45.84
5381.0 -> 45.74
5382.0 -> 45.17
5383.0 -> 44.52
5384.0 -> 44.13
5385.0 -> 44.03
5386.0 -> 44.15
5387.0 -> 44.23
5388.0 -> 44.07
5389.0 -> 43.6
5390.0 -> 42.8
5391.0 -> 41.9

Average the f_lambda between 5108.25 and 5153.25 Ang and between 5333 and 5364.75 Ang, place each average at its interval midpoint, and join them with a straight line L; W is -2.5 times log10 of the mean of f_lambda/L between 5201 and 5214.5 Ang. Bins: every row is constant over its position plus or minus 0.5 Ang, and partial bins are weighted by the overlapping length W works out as 0.18 mag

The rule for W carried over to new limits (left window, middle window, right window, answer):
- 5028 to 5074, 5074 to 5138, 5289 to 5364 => 0.12 mag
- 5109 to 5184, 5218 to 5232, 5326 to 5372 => -0.22 mag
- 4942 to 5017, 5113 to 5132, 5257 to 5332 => 0.28 mag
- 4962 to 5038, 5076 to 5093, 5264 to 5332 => 0.19 mag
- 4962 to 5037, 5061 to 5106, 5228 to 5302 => 0.20 mag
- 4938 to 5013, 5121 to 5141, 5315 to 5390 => 0.33 mag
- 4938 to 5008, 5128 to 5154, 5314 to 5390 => 0.35 mag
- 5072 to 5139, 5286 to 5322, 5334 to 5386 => -0.08 mag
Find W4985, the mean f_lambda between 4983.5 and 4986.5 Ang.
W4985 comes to 33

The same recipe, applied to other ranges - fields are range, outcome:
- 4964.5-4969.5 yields 33.5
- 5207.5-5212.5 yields 27.3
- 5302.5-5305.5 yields 42.3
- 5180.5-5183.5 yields 18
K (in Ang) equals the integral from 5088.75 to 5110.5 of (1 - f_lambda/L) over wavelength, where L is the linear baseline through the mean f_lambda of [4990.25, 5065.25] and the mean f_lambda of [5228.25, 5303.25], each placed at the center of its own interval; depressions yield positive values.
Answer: 3.28 Ang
